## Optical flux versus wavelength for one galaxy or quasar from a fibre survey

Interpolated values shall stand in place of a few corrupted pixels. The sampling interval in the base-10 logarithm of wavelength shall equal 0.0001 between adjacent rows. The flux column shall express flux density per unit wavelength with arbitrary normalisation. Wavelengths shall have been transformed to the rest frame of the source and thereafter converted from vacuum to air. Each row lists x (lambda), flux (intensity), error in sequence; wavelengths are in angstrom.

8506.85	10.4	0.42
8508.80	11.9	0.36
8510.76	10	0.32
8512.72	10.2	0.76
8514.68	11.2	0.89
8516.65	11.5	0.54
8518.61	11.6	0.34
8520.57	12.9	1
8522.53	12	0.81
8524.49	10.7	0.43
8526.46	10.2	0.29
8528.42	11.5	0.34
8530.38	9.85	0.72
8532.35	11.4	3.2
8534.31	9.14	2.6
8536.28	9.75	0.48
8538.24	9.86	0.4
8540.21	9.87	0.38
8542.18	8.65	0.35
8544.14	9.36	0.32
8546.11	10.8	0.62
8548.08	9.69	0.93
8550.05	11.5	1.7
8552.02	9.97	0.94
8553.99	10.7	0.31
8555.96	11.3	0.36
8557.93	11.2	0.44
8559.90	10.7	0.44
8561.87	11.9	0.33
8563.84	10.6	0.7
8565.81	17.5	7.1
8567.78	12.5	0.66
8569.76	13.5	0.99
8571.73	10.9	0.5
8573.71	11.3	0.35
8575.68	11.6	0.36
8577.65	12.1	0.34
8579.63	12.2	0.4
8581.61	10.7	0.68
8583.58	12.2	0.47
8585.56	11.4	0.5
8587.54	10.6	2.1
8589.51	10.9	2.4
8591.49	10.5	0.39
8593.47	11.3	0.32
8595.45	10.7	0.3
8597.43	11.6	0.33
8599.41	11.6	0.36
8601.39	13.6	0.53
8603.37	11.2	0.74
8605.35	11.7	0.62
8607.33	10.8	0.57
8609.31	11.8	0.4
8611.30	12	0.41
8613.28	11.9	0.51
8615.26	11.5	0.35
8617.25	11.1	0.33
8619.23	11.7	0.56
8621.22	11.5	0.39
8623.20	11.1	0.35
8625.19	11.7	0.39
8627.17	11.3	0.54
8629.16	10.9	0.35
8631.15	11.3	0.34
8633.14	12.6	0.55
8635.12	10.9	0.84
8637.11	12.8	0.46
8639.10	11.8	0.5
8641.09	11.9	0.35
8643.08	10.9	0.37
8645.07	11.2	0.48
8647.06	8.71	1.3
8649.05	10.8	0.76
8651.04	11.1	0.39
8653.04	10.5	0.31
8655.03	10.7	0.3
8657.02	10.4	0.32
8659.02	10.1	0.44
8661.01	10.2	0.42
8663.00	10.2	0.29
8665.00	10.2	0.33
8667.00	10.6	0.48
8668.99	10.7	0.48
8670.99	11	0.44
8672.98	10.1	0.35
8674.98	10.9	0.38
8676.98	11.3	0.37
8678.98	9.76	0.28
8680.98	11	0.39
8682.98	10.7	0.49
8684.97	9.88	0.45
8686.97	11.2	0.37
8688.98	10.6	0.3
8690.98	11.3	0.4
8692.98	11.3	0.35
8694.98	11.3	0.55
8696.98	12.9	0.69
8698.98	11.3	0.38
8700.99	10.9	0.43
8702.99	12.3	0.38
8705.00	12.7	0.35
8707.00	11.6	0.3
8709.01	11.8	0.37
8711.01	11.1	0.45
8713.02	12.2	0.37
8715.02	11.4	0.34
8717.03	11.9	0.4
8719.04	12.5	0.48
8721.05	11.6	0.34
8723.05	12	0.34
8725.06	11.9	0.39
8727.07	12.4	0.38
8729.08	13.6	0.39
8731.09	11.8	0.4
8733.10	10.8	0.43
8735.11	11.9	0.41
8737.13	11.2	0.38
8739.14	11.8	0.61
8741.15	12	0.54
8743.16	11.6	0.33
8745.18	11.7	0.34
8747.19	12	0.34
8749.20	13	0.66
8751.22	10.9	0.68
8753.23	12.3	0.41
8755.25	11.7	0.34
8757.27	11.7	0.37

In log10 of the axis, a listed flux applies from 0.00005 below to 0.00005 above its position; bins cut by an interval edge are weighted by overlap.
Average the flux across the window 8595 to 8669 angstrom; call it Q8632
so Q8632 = 11.2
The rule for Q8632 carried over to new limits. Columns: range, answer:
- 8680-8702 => 11.1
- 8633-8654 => 11.1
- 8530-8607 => 11.2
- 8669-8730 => 11.5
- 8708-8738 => 11.9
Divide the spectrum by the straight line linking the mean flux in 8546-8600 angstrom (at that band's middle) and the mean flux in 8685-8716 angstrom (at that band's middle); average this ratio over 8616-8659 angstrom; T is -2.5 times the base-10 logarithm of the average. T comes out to 0.03 mag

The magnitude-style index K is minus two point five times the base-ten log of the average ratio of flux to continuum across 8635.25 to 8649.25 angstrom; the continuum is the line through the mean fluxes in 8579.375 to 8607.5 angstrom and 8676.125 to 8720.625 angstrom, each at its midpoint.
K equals 0.023 mag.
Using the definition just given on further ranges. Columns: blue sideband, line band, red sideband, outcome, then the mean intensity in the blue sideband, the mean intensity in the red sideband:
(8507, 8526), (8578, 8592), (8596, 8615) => 0.035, 11.3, 11.8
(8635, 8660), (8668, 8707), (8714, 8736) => 0.033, 10.9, 12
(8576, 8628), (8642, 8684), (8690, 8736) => 0.113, 11.5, 11.9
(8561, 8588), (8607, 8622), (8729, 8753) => 0.043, 12.1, 11.8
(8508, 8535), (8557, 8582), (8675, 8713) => -0.093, 11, 11.3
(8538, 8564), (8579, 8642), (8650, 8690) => -0.101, 10.4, 10.6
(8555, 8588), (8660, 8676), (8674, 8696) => 0.052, 11.9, 10.8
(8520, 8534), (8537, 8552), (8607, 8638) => 0.124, 11.1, 11.6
